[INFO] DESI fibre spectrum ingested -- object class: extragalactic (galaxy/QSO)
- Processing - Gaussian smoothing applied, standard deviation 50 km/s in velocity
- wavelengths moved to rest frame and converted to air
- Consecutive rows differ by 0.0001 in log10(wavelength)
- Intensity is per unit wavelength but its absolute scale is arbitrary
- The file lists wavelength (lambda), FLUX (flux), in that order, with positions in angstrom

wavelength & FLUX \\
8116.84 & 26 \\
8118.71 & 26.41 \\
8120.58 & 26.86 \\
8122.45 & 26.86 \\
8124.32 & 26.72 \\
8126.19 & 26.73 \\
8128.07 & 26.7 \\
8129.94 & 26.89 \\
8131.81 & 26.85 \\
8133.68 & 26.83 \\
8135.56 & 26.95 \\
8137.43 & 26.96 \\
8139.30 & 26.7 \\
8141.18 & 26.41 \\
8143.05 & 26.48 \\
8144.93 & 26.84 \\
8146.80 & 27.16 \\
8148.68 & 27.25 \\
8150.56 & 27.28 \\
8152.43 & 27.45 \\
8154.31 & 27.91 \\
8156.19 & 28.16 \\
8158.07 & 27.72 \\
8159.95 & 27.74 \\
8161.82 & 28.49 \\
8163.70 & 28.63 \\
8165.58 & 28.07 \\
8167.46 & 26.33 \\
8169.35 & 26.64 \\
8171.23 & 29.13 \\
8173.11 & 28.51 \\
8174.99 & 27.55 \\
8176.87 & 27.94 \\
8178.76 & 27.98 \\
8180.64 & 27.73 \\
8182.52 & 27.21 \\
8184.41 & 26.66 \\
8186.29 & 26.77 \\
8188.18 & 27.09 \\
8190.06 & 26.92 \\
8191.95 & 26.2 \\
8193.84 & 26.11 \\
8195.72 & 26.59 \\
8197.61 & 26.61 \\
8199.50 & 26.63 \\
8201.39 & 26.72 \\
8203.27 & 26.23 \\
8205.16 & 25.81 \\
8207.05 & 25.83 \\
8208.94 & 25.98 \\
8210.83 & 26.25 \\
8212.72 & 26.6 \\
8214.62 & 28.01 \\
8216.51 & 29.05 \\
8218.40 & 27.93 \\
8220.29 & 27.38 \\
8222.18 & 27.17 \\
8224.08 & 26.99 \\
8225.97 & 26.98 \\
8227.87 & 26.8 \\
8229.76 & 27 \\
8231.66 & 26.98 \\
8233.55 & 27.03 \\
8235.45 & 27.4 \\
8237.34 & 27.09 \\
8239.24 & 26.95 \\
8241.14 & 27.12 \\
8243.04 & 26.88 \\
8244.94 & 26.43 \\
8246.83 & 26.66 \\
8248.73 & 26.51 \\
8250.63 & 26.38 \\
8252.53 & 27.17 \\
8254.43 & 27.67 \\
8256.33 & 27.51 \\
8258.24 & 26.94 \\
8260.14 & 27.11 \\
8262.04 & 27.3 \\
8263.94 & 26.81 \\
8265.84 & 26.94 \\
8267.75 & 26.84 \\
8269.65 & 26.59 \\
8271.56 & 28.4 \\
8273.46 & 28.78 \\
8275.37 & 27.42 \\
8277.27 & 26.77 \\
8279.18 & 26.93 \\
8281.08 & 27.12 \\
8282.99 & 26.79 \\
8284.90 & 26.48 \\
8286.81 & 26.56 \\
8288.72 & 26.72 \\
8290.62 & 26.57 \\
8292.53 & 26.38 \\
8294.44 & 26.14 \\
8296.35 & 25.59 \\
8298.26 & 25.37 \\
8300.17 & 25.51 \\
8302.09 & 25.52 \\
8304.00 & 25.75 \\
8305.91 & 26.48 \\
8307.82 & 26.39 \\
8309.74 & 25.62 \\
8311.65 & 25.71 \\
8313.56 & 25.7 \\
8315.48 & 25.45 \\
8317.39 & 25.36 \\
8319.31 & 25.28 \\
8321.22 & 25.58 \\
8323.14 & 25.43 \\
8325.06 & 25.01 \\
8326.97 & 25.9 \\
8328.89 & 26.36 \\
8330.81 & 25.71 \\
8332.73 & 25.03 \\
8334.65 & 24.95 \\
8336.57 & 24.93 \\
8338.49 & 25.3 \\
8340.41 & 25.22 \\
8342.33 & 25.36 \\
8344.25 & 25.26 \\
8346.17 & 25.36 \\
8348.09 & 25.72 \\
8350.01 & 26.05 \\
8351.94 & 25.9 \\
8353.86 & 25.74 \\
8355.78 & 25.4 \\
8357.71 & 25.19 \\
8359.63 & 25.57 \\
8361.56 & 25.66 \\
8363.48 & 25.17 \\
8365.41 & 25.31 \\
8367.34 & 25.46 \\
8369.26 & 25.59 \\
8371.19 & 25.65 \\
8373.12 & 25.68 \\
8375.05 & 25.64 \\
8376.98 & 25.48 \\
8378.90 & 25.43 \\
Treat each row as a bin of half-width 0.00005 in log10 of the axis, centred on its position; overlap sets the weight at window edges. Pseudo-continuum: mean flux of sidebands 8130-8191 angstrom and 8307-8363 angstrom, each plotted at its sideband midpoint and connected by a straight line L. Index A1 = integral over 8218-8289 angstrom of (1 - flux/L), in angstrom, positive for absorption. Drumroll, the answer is -1.8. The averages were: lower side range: 27.4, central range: 27.1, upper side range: 25.5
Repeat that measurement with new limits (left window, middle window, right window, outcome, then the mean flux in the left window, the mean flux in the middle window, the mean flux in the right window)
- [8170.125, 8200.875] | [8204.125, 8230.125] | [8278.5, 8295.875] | 0.0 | 27.2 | 27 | 26.6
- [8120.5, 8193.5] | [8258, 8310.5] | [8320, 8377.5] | -1.1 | 27.3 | 26.6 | 25.5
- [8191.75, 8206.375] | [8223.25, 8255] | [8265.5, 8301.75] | -0.5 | 26.4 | 26.9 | 26.7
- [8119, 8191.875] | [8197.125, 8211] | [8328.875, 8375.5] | 0.3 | 27.3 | 26.3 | 25.5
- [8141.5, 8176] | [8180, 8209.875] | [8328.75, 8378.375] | 0.7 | 27.6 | 26.6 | 25.5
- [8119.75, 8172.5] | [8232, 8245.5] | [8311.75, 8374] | -0.3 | 27.2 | 27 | 25.5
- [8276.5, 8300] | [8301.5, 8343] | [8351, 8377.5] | 0.8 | 26.4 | 25.5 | 25.5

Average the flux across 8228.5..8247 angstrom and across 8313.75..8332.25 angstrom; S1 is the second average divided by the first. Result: 0.9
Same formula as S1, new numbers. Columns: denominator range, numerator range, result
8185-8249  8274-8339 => 0.97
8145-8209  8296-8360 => 0.94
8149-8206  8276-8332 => 0.95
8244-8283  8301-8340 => 0.94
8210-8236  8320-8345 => 0.93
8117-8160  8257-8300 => 0.99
